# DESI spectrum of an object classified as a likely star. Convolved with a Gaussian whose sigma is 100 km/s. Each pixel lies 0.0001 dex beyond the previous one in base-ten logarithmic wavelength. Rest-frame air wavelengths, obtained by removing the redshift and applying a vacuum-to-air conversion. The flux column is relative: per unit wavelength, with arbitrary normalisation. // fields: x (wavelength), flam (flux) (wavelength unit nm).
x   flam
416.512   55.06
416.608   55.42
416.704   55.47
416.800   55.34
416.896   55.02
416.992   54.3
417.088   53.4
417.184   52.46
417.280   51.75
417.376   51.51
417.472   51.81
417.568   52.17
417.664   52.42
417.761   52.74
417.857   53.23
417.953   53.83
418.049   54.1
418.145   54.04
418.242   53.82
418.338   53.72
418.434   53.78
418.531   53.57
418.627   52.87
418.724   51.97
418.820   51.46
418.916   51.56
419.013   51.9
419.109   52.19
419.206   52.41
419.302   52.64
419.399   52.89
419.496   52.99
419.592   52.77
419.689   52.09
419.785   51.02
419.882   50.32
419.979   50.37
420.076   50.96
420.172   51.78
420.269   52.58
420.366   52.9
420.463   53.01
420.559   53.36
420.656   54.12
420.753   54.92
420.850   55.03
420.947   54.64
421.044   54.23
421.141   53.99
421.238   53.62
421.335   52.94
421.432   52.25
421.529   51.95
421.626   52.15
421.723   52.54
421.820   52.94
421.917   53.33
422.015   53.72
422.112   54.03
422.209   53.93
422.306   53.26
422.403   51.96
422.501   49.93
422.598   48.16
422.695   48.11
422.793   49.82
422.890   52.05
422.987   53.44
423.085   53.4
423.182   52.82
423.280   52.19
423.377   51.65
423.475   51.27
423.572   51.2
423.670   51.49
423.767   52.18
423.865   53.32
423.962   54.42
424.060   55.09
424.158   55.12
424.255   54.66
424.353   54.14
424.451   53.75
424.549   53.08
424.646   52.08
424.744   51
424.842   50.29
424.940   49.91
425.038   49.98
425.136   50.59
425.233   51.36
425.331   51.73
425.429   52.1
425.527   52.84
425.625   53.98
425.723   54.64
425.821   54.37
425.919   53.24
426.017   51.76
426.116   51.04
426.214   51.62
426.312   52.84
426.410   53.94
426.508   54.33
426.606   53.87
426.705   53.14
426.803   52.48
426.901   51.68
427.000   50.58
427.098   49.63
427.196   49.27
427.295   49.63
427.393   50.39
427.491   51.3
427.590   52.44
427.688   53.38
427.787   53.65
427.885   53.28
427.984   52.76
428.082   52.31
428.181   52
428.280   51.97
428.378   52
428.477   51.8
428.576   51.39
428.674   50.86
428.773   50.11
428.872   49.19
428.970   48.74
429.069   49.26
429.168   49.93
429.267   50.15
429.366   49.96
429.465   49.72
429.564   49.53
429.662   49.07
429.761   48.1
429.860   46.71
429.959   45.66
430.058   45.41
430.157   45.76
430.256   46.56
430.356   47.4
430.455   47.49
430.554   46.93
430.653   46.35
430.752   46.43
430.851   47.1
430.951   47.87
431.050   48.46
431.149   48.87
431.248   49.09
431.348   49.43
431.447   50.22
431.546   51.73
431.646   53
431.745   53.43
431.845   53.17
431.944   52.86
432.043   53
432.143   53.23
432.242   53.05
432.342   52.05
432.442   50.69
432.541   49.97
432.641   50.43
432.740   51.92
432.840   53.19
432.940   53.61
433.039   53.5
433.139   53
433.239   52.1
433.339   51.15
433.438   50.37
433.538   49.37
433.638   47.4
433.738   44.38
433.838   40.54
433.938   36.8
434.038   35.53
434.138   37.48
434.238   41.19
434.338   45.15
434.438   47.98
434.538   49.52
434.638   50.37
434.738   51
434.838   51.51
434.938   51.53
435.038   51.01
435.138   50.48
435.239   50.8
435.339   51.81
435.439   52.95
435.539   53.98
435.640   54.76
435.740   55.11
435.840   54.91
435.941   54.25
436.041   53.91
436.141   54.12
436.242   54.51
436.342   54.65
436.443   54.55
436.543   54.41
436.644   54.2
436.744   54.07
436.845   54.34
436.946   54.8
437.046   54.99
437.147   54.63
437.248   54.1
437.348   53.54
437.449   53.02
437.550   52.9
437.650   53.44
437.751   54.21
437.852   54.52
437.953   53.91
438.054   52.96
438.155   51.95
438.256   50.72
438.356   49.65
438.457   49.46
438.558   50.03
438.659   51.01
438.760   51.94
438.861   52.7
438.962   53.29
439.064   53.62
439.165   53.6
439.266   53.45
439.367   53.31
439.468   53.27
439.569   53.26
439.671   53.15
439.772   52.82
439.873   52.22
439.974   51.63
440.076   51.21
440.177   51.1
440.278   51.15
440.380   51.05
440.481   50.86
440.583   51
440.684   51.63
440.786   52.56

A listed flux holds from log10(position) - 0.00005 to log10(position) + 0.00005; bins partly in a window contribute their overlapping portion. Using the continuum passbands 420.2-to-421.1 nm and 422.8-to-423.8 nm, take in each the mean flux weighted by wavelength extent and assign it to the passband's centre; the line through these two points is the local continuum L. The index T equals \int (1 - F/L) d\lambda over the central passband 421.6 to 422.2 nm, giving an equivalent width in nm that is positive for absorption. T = 0.00 nm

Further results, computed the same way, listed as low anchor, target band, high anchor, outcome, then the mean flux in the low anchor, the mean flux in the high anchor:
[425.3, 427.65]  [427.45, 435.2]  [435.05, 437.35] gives 0.53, 52.2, 53.9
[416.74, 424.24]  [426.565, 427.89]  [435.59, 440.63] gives 0.03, 52.7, 53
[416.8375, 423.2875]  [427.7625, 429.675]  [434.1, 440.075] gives 0.06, 52.7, 52.3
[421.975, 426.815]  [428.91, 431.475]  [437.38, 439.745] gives 0.22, 52.4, 52.6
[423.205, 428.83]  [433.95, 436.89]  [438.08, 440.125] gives 0.07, 52.2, 52.1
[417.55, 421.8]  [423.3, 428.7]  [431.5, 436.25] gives -0.06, 52.8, 50.3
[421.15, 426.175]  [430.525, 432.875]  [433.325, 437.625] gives 0.03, 52.4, 50.7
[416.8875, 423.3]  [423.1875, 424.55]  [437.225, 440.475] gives -0.01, 52.6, 52.4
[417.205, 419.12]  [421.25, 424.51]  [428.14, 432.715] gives -0.06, 52.7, 49.7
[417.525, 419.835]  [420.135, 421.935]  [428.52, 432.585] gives -0.04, 52.8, 49.5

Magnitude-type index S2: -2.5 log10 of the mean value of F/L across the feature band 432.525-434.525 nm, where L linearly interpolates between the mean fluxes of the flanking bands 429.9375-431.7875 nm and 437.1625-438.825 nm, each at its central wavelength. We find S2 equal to 0.06 mag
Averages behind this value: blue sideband 48.3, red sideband 52.4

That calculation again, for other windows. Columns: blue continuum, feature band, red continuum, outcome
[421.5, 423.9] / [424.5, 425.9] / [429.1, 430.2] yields -0.030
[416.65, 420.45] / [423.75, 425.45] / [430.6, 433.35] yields -0.011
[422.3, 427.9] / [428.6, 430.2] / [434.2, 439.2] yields 0.076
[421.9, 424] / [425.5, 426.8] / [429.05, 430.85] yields -0.065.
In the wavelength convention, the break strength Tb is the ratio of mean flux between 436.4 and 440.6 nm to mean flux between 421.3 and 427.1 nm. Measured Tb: 1.01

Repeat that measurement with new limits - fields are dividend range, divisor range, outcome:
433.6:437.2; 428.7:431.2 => 1.05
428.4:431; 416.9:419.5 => 0.92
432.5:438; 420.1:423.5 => 0.97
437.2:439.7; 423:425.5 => 1.01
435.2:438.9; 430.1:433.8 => 1.06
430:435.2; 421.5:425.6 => 0.94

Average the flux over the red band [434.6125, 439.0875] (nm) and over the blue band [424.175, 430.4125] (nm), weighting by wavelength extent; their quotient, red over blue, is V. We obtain 1.0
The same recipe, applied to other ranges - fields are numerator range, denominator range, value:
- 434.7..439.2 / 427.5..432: 1.06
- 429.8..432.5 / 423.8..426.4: 0.94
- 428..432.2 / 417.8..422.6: 0.94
